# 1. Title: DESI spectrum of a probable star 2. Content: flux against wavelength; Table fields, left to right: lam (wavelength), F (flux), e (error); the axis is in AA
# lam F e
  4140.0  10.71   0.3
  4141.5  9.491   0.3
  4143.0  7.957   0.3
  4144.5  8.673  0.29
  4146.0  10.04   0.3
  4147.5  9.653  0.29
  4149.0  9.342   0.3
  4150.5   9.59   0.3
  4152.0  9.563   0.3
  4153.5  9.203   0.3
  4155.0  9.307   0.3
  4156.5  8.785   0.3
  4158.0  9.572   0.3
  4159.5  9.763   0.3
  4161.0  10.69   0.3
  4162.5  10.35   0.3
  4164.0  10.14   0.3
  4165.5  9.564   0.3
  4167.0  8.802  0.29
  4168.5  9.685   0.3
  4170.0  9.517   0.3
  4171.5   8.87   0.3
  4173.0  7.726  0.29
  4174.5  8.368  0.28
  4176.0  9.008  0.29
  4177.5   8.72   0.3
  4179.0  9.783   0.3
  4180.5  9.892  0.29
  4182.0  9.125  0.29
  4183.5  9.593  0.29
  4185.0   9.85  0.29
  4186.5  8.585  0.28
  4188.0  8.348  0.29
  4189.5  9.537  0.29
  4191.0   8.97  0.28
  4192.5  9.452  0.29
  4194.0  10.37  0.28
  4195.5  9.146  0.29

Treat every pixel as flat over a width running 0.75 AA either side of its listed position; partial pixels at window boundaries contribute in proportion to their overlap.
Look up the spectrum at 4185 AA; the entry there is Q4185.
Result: 9.85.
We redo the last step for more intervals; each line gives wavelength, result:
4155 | 9.307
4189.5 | 9.537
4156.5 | 8.785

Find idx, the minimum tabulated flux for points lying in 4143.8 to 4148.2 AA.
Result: 8.673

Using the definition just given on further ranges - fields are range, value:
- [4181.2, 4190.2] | 8.348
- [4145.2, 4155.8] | 9.203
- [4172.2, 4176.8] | 7.726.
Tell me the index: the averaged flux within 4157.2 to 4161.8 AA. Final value 10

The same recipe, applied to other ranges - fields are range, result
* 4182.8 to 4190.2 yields 9.18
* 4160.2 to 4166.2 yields 10.2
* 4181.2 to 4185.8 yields 9.52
